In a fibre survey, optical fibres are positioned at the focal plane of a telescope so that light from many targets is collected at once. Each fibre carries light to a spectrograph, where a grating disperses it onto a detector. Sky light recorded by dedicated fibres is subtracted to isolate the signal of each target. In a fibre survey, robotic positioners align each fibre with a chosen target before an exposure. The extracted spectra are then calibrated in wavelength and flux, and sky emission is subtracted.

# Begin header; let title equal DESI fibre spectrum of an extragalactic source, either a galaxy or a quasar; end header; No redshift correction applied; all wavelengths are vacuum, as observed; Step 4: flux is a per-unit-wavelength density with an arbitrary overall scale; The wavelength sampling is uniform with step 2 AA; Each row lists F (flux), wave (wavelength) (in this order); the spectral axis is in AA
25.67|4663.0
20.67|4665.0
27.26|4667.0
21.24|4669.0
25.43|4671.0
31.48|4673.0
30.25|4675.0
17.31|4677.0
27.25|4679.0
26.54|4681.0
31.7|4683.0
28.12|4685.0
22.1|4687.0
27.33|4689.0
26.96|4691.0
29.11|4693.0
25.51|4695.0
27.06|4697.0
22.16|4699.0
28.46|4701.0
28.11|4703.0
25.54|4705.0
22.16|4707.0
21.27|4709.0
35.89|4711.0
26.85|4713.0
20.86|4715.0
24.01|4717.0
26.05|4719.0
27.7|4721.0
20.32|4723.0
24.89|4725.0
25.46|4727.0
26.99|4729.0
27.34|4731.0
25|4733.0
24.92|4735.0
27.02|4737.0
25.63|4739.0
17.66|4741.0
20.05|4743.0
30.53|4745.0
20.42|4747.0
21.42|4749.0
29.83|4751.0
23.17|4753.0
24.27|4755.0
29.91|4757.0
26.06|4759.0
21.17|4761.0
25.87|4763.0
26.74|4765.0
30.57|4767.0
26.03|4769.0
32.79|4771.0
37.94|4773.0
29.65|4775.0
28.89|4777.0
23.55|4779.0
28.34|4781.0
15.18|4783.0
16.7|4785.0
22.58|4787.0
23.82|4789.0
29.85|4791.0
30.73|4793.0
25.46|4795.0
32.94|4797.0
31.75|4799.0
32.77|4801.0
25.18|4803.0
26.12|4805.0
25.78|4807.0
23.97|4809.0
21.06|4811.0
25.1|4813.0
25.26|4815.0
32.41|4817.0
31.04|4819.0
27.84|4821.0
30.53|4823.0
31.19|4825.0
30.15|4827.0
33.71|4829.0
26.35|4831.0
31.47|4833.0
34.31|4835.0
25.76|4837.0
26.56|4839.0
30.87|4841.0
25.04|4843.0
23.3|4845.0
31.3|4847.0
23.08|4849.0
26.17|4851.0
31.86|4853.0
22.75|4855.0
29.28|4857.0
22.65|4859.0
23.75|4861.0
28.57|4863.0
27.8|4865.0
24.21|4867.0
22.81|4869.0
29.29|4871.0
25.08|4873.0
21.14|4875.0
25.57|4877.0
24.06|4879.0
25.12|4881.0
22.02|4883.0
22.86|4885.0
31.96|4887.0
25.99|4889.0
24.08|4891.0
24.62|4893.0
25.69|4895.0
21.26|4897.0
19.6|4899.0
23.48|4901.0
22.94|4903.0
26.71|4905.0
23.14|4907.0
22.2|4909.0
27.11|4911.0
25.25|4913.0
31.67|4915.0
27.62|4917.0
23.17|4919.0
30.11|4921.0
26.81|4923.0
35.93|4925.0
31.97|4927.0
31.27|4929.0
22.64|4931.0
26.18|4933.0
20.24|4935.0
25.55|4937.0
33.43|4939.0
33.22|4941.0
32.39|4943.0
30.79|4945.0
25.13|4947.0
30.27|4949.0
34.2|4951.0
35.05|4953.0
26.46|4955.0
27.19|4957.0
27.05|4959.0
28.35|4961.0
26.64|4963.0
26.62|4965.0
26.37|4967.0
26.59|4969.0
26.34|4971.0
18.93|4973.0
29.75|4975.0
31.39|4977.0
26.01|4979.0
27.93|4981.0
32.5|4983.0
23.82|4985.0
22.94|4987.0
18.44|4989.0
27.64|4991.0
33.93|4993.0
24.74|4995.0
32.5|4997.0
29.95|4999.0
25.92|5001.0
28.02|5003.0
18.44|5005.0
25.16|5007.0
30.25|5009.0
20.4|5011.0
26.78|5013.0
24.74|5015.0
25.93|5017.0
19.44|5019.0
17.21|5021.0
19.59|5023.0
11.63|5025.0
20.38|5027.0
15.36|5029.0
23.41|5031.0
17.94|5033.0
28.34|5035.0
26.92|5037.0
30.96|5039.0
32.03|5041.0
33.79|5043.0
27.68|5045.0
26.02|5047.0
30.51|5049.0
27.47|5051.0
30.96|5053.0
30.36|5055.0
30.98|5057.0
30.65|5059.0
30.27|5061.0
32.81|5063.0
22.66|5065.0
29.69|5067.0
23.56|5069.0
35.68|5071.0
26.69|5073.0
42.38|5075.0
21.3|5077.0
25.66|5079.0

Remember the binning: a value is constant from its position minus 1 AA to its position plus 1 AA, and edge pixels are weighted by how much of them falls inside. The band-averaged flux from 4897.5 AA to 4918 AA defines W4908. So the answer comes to 24.9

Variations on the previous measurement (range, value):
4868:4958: 26.7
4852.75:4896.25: 25.4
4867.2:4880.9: 24.7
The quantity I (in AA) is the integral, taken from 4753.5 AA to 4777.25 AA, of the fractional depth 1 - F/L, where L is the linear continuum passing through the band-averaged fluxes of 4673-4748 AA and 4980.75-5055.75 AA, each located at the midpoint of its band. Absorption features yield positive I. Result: -2.4 AA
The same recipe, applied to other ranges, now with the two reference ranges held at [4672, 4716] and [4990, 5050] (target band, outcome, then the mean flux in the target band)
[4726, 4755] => 1.8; 24.7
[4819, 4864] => -3.8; 28.1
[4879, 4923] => 1.0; 25.1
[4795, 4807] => -1.4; 29.1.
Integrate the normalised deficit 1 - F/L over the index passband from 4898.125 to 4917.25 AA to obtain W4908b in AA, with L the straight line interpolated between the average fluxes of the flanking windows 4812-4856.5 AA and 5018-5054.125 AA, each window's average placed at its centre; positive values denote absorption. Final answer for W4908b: 1.5 AA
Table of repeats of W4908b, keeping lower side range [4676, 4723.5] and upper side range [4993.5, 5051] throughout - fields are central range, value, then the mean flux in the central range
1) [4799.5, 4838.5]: -4.52 AA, 28.4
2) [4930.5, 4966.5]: -4.79 AA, 28.5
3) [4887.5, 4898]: 0.24 AA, 24.7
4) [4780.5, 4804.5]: -0.63 AA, 26.2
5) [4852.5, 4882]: -0.16 AA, 25.5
